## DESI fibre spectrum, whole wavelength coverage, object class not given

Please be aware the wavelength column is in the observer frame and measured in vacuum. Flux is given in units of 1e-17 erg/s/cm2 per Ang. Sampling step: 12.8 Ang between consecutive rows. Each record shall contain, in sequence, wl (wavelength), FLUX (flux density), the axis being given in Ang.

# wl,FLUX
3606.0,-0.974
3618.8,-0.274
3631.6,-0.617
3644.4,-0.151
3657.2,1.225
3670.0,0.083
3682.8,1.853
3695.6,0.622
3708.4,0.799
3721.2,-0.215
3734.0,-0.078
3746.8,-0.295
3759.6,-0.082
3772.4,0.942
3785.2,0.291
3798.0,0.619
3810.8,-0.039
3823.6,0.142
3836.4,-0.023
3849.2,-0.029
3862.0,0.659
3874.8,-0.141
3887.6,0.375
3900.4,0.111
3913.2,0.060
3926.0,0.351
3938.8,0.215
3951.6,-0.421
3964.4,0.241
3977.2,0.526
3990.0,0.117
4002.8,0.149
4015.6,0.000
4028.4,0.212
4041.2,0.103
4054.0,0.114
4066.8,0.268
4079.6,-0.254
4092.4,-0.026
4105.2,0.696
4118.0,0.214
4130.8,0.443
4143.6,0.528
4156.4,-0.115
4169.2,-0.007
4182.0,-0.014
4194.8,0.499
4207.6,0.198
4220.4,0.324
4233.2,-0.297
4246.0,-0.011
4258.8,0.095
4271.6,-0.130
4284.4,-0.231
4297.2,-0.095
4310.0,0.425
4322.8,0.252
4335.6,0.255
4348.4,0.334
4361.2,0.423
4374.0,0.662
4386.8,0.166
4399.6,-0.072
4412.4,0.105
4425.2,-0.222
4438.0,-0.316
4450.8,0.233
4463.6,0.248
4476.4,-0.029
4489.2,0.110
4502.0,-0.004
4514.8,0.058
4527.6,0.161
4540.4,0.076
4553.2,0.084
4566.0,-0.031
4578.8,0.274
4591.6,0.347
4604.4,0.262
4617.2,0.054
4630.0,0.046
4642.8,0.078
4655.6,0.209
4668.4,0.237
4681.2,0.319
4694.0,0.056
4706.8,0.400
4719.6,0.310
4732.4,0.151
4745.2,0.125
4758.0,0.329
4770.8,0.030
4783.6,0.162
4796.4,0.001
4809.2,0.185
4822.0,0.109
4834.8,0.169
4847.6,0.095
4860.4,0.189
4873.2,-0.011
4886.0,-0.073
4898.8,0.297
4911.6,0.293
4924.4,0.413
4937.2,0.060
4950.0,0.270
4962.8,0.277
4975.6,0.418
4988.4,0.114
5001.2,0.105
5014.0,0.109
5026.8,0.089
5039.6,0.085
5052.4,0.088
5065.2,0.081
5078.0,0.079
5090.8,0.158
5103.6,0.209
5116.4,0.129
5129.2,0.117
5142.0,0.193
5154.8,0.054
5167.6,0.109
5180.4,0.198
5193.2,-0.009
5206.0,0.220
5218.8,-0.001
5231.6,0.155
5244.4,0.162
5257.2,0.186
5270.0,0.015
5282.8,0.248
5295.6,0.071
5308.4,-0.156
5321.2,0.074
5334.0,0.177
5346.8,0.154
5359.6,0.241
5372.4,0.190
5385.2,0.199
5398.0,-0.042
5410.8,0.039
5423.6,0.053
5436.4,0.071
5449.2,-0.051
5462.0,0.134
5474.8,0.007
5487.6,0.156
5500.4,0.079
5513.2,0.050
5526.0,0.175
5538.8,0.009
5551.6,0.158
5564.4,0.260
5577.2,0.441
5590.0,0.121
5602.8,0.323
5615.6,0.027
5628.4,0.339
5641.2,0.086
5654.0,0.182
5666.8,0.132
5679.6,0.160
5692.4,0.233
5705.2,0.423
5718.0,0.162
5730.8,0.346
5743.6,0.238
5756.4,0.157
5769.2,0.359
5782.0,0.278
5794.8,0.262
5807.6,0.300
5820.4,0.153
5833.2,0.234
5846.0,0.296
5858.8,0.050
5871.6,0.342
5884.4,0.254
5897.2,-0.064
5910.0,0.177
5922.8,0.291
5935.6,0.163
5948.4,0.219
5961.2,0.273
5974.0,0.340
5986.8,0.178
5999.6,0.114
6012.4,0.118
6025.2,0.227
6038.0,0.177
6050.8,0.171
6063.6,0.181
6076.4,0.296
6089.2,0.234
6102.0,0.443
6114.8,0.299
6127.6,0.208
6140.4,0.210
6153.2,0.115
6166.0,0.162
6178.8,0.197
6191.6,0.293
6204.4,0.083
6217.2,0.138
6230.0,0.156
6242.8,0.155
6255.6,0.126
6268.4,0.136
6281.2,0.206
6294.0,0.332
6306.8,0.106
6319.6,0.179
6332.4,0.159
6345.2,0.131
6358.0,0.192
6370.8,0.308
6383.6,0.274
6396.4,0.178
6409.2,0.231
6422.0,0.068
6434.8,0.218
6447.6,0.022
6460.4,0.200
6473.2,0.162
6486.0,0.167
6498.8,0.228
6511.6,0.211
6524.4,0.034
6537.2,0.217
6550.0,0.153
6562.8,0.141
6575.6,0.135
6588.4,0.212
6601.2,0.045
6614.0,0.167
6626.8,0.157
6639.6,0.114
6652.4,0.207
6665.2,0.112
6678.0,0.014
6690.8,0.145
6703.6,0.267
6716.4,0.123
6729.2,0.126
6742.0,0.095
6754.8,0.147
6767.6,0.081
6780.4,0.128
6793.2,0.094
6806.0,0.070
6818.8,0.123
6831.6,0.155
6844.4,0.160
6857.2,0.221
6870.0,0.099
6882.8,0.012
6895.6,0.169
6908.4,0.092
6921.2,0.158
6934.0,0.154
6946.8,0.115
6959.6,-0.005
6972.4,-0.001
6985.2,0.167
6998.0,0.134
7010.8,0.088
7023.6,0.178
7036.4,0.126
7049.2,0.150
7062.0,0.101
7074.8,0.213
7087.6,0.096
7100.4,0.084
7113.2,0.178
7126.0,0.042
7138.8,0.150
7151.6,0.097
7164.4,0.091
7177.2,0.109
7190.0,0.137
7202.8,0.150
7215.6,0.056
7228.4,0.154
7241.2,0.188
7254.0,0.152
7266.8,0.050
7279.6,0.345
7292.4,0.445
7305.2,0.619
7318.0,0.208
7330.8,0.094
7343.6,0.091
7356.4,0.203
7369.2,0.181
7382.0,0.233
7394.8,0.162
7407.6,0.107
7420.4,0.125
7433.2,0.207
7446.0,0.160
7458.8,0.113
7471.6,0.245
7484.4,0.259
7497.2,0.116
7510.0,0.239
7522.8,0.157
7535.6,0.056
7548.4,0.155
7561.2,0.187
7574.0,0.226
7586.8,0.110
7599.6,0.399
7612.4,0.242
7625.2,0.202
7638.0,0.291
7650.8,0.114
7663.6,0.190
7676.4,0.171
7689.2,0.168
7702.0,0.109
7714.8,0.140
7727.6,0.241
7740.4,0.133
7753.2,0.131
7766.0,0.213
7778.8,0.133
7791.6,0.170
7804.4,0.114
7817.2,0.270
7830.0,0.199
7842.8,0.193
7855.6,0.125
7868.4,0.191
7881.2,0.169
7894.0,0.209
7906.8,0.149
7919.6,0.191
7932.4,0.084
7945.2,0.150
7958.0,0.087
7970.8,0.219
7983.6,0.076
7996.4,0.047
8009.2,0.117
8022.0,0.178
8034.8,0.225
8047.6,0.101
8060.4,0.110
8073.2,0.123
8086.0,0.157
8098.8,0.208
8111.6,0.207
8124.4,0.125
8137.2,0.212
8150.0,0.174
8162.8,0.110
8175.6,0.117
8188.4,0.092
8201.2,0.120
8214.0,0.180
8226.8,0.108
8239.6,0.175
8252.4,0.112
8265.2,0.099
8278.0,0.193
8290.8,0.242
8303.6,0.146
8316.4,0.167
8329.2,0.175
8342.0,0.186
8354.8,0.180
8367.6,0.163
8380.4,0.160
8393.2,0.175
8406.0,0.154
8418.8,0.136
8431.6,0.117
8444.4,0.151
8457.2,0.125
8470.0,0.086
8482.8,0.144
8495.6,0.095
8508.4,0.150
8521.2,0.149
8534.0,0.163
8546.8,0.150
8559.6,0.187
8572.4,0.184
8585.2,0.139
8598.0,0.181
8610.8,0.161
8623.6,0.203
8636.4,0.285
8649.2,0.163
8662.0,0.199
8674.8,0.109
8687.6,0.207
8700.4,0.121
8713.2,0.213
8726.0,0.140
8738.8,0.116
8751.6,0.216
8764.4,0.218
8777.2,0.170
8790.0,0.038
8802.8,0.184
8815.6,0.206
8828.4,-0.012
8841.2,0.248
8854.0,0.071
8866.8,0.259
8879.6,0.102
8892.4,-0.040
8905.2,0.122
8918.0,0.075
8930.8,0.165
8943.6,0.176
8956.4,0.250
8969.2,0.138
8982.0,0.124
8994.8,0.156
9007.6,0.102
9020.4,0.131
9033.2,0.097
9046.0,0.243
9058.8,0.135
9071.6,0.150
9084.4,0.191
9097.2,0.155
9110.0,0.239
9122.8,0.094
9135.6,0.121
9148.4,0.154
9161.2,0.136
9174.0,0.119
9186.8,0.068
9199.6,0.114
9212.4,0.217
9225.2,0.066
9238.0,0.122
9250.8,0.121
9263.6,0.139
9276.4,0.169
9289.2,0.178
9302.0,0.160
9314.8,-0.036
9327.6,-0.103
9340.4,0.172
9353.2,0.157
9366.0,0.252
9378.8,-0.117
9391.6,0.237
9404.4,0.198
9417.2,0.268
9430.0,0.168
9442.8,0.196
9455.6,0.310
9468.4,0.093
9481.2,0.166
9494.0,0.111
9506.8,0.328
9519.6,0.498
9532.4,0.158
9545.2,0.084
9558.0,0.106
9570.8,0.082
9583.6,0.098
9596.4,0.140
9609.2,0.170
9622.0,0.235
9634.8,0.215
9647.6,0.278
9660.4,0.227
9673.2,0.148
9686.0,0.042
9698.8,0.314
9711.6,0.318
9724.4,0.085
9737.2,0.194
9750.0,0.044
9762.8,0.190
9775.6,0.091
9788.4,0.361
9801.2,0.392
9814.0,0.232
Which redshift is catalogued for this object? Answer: 0.96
